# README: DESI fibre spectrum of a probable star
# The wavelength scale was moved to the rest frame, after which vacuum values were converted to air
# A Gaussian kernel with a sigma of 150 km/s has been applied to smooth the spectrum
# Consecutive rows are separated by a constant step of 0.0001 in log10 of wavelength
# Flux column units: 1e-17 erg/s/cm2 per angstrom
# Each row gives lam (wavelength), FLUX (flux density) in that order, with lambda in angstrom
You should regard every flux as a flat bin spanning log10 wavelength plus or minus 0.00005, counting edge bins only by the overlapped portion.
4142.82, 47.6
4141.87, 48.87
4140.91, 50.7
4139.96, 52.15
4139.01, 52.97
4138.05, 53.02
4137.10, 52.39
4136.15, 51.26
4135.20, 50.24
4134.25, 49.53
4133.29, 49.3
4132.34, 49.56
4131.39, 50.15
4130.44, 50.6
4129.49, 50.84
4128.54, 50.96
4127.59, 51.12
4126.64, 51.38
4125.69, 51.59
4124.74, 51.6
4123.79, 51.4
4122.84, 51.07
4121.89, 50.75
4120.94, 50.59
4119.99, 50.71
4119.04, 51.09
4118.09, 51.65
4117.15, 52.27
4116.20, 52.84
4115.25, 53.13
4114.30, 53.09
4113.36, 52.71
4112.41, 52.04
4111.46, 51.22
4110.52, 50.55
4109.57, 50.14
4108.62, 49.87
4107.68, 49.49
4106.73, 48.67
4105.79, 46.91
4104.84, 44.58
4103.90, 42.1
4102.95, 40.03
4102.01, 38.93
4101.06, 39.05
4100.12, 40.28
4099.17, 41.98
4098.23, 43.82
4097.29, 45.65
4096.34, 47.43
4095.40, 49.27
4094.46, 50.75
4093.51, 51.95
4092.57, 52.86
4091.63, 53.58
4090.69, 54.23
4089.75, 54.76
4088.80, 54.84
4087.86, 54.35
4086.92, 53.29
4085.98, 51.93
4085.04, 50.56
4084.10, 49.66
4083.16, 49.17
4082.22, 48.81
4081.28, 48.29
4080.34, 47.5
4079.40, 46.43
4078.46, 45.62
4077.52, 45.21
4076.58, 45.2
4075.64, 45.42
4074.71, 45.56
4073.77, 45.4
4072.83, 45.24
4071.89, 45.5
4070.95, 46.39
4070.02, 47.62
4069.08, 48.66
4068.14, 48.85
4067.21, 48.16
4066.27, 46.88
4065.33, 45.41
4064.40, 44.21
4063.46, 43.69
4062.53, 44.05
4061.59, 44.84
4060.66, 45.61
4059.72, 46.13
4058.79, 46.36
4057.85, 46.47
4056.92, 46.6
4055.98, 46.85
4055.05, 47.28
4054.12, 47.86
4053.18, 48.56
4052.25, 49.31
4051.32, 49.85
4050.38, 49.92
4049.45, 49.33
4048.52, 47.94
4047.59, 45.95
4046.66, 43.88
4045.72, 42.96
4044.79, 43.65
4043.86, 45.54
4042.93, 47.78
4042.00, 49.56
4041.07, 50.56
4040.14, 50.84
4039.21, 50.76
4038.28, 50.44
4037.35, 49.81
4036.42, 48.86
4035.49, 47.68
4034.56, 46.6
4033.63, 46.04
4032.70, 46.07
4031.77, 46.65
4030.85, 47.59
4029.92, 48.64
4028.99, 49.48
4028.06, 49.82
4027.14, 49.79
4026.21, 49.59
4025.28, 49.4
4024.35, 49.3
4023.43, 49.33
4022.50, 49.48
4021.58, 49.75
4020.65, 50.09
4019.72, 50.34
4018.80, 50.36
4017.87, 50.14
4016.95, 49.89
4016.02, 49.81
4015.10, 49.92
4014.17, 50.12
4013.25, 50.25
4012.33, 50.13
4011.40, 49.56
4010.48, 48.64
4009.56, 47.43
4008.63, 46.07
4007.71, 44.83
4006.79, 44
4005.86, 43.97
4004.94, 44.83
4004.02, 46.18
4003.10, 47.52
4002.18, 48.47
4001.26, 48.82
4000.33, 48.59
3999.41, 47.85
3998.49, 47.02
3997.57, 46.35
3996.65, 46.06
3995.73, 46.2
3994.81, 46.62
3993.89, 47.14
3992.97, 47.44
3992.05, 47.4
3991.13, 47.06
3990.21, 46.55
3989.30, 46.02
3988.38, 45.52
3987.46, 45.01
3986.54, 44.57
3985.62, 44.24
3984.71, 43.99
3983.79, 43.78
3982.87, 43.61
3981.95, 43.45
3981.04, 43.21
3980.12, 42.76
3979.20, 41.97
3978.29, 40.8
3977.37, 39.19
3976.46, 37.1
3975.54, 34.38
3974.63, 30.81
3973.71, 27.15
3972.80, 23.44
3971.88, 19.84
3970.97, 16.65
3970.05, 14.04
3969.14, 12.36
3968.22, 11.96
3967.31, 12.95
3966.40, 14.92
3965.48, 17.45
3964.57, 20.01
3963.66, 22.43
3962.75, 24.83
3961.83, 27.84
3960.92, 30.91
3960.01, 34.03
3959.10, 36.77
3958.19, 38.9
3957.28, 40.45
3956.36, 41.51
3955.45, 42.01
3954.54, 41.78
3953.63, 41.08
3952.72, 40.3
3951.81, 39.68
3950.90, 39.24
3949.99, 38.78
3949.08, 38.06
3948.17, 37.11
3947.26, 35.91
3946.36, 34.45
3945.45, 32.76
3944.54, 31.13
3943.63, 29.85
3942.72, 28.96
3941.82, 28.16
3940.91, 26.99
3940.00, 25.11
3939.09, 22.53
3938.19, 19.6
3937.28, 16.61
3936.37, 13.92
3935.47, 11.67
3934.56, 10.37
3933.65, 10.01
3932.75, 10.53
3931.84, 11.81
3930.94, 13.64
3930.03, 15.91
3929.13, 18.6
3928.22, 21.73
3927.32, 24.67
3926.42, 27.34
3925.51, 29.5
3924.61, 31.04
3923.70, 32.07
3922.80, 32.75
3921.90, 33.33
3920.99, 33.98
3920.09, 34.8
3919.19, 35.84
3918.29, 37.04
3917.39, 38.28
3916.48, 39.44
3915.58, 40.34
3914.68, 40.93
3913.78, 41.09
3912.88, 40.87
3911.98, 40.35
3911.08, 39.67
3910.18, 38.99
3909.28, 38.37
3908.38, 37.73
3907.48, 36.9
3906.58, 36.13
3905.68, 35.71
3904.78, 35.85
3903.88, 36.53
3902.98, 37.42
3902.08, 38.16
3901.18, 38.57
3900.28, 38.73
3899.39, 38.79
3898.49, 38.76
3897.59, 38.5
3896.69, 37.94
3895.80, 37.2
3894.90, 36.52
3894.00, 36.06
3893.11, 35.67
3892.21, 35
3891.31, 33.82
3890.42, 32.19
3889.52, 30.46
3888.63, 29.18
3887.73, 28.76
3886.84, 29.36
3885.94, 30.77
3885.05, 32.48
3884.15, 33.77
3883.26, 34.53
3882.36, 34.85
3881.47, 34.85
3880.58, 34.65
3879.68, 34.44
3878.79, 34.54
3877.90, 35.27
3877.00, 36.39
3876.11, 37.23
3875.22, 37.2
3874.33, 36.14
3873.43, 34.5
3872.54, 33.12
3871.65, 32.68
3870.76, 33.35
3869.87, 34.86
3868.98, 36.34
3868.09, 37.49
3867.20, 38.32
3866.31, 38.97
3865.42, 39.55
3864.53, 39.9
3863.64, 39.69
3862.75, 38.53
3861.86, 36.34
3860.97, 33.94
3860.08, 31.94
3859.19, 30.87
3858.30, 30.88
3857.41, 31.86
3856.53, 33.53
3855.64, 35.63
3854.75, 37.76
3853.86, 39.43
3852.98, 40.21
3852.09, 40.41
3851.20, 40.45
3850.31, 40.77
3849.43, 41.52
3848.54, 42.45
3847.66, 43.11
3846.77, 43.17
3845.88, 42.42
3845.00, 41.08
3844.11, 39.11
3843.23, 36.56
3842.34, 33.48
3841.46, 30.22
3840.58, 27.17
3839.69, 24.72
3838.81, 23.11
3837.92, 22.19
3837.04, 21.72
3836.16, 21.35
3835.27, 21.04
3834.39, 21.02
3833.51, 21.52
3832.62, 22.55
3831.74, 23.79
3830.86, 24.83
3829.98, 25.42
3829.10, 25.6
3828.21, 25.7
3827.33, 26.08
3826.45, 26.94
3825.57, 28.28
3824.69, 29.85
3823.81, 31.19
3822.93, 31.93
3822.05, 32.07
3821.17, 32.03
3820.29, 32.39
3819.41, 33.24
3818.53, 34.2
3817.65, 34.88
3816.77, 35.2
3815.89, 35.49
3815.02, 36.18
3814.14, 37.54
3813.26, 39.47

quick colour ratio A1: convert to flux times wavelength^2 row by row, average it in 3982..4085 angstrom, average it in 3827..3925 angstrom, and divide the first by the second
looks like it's 1.48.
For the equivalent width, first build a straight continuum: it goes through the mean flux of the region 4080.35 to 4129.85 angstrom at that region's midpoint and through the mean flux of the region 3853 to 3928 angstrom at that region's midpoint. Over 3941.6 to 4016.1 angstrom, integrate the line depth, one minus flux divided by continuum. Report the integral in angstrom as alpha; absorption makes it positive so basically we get 5.4 angstrom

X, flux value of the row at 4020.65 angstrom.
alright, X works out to 50.09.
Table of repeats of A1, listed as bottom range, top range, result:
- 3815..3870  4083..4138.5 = 1.73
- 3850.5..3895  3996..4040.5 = 1.48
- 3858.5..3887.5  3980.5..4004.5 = 1.39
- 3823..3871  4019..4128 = 1.65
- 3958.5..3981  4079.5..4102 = 1.94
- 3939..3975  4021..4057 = 1.71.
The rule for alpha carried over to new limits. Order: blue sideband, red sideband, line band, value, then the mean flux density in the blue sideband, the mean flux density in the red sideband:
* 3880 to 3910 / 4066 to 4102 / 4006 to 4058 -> -4.46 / 35.3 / 48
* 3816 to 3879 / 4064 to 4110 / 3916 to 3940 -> 8.69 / 33.1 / 47.6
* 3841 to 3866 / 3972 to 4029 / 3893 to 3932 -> 6.14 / 37.7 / 45.5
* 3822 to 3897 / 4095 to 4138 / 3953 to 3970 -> 4.81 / 33.2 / 49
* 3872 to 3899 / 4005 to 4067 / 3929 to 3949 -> 8.61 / 34.5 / 47.8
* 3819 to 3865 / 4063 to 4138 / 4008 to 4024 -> -2.22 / 32.1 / 48.9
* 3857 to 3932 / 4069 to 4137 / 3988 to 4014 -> -3.21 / 34.4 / 49.1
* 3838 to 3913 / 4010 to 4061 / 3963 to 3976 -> 7.01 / 35.9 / 48.4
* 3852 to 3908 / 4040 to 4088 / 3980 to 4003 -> -1.80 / 35.5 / 47.3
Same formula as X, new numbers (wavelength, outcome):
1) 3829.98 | 25.42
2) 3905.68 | 35.71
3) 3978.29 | 40.8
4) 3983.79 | 43.78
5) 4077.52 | 45.21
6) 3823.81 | 31.19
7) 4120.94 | 50.59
